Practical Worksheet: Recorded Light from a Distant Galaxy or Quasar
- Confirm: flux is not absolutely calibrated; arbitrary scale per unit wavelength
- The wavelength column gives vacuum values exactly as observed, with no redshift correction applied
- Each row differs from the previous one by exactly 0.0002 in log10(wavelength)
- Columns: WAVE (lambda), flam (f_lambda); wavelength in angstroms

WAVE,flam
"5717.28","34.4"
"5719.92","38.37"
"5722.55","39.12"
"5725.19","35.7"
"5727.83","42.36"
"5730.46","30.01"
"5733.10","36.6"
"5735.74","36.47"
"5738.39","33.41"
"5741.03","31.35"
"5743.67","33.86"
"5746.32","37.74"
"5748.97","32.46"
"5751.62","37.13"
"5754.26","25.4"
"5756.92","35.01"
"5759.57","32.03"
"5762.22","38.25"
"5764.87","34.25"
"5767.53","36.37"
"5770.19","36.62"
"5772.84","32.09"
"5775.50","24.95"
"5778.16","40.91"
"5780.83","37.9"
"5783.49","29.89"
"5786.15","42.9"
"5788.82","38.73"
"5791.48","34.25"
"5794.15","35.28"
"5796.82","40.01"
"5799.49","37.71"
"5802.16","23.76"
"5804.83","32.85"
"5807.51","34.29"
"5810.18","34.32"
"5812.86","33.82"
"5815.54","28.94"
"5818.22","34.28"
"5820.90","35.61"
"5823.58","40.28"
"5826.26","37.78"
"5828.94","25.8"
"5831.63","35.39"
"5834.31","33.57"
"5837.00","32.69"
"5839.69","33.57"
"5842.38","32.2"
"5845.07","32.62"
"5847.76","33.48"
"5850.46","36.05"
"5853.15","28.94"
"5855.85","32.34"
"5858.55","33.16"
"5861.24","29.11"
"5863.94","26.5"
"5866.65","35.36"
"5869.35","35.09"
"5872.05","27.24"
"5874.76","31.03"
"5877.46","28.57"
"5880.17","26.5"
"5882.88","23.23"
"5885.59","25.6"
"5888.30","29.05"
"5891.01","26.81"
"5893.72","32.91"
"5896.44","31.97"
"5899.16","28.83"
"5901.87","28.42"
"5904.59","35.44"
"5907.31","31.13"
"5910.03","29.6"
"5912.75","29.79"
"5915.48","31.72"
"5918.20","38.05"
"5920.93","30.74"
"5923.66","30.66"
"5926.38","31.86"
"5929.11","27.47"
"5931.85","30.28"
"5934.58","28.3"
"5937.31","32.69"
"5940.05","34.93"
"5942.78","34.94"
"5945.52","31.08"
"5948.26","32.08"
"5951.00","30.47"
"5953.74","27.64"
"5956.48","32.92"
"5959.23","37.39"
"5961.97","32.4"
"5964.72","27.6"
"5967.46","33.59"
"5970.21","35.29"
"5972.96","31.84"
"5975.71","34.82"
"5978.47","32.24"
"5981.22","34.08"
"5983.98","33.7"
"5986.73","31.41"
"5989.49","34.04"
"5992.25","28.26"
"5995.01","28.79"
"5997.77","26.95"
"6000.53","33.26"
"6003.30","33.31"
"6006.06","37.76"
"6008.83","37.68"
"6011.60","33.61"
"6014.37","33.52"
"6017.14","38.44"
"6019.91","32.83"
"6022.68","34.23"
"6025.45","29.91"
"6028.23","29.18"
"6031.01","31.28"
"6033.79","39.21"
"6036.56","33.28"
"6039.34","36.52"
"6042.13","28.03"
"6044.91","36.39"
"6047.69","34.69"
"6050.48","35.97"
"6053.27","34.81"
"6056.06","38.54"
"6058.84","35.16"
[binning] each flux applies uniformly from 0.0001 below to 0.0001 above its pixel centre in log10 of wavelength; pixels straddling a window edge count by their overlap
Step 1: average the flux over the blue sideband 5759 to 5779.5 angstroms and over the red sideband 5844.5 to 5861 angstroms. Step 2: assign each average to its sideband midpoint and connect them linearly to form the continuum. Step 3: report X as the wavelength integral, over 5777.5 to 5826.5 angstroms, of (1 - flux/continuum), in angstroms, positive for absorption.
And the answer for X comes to -2.3 angstroms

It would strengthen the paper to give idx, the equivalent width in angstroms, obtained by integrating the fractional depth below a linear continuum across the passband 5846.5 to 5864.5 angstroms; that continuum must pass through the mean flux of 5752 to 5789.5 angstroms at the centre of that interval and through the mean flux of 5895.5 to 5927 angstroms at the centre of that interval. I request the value 0.7 angstroms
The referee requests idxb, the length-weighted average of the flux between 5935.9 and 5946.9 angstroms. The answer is 33.4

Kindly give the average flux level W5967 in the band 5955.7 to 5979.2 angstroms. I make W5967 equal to 33.1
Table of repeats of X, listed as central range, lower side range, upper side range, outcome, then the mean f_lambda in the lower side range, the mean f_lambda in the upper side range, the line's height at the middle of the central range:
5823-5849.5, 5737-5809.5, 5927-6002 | 0.0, 34.4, 31.8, 33.6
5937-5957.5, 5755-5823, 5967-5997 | 0.5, 34.6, 32.4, 32.8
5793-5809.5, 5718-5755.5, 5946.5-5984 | 0.2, 35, 32.5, 34.3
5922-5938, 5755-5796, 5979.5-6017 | 1.7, 35.2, 33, 33.7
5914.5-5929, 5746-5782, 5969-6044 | 0.6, 34.3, 33.1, 33.5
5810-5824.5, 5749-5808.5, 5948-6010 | -0.1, 34.5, 32.5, 34.1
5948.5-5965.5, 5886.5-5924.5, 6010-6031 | 0.2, 31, 33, 31.9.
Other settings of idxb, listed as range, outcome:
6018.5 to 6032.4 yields 31.5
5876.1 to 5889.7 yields 26.6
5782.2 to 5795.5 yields 36.2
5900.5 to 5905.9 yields 31.9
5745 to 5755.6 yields 33.2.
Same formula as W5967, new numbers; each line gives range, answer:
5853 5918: 30.1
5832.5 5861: 32.8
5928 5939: 29.9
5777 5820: 35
